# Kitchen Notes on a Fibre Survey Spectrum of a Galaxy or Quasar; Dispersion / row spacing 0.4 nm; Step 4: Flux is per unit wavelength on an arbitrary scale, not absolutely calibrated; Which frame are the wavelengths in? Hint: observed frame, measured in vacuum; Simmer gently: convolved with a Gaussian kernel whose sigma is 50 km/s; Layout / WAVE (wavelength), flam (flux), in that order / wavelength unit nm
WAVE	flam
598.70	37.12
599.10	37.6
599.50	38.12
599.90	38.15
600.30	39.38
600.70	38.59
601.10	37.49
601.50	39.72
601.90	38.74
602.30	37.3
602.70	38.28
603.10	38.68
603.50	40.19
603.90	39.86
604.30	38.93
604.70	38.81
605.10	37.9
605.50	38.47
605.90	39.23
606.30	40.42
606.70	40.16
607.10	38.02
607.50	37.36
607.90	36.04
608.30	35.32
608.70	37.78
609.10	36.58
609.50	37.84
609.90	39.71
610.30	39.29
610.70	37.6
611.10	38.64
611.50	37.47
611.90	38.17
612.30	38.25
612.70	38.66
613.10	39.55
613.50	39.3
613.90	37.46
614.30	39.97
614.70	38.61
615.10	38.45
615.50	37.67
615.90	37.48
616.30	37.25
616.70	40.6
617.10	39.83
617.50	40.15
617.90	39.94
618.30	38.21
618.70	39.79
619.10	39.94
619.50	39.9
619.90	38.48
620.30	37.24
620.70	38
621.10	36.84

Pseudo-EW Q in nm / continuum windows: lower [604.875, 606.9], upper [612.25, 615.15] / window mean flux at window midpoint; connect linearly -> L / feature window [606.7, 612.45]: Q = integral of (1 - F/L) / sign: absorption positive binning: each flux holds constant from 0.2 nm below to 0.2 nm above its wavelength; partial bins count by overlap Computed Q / 0.18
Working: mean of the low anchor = 39.2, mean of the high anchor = 38.8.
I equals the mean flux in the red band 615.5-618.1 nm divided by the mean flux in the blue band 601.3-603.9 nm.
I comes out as 1.00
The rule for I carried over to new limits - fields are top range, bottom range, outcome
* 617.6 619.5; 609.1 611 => 1.03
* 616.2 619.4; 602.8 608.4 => 1.03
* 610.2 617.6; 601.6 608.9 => 1.00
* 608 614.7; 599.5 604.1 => 0.99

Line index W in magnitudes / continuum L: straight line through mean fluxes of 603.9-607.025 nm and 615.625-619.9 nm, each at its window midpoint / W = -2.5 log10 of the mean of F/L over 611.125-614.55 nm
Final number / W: 0.02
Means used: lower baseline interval 39.1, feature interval 38.6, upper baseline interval 39.2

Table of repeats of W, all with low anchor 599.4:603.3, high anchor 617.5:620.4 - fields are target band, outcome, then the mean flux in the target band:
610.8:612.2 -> 0.02 mag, 38.1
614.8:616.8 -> 0.02 mag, 38.2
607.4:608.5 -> 0.08 mag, 36.1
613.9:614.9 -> 0.00 mag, 38.9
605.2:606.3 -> -0.01 mag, 39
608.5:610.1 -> 0.02 mag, 38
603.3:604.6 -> -0.03 mag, 39.6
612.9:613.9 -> 0.00 mag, 39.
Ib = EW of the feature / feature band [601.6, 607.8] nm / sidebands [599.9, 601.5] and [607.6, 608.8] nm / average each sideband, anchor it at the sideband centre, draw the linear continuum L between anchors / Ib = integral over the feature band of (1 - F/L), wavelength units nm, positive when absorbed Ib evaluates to -0.23 nm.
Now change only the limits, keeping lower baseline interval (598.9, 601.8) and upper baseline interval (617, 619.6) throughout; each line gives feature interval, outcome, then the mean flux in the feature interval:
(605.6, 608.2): 0.032 nm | 38.4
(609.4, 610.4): 0.002 nm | 39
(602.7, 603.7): -0.015 nm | 39.2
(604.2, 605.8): 0.009 nm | 38.5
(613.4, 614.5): 0.014 nm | 38.9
